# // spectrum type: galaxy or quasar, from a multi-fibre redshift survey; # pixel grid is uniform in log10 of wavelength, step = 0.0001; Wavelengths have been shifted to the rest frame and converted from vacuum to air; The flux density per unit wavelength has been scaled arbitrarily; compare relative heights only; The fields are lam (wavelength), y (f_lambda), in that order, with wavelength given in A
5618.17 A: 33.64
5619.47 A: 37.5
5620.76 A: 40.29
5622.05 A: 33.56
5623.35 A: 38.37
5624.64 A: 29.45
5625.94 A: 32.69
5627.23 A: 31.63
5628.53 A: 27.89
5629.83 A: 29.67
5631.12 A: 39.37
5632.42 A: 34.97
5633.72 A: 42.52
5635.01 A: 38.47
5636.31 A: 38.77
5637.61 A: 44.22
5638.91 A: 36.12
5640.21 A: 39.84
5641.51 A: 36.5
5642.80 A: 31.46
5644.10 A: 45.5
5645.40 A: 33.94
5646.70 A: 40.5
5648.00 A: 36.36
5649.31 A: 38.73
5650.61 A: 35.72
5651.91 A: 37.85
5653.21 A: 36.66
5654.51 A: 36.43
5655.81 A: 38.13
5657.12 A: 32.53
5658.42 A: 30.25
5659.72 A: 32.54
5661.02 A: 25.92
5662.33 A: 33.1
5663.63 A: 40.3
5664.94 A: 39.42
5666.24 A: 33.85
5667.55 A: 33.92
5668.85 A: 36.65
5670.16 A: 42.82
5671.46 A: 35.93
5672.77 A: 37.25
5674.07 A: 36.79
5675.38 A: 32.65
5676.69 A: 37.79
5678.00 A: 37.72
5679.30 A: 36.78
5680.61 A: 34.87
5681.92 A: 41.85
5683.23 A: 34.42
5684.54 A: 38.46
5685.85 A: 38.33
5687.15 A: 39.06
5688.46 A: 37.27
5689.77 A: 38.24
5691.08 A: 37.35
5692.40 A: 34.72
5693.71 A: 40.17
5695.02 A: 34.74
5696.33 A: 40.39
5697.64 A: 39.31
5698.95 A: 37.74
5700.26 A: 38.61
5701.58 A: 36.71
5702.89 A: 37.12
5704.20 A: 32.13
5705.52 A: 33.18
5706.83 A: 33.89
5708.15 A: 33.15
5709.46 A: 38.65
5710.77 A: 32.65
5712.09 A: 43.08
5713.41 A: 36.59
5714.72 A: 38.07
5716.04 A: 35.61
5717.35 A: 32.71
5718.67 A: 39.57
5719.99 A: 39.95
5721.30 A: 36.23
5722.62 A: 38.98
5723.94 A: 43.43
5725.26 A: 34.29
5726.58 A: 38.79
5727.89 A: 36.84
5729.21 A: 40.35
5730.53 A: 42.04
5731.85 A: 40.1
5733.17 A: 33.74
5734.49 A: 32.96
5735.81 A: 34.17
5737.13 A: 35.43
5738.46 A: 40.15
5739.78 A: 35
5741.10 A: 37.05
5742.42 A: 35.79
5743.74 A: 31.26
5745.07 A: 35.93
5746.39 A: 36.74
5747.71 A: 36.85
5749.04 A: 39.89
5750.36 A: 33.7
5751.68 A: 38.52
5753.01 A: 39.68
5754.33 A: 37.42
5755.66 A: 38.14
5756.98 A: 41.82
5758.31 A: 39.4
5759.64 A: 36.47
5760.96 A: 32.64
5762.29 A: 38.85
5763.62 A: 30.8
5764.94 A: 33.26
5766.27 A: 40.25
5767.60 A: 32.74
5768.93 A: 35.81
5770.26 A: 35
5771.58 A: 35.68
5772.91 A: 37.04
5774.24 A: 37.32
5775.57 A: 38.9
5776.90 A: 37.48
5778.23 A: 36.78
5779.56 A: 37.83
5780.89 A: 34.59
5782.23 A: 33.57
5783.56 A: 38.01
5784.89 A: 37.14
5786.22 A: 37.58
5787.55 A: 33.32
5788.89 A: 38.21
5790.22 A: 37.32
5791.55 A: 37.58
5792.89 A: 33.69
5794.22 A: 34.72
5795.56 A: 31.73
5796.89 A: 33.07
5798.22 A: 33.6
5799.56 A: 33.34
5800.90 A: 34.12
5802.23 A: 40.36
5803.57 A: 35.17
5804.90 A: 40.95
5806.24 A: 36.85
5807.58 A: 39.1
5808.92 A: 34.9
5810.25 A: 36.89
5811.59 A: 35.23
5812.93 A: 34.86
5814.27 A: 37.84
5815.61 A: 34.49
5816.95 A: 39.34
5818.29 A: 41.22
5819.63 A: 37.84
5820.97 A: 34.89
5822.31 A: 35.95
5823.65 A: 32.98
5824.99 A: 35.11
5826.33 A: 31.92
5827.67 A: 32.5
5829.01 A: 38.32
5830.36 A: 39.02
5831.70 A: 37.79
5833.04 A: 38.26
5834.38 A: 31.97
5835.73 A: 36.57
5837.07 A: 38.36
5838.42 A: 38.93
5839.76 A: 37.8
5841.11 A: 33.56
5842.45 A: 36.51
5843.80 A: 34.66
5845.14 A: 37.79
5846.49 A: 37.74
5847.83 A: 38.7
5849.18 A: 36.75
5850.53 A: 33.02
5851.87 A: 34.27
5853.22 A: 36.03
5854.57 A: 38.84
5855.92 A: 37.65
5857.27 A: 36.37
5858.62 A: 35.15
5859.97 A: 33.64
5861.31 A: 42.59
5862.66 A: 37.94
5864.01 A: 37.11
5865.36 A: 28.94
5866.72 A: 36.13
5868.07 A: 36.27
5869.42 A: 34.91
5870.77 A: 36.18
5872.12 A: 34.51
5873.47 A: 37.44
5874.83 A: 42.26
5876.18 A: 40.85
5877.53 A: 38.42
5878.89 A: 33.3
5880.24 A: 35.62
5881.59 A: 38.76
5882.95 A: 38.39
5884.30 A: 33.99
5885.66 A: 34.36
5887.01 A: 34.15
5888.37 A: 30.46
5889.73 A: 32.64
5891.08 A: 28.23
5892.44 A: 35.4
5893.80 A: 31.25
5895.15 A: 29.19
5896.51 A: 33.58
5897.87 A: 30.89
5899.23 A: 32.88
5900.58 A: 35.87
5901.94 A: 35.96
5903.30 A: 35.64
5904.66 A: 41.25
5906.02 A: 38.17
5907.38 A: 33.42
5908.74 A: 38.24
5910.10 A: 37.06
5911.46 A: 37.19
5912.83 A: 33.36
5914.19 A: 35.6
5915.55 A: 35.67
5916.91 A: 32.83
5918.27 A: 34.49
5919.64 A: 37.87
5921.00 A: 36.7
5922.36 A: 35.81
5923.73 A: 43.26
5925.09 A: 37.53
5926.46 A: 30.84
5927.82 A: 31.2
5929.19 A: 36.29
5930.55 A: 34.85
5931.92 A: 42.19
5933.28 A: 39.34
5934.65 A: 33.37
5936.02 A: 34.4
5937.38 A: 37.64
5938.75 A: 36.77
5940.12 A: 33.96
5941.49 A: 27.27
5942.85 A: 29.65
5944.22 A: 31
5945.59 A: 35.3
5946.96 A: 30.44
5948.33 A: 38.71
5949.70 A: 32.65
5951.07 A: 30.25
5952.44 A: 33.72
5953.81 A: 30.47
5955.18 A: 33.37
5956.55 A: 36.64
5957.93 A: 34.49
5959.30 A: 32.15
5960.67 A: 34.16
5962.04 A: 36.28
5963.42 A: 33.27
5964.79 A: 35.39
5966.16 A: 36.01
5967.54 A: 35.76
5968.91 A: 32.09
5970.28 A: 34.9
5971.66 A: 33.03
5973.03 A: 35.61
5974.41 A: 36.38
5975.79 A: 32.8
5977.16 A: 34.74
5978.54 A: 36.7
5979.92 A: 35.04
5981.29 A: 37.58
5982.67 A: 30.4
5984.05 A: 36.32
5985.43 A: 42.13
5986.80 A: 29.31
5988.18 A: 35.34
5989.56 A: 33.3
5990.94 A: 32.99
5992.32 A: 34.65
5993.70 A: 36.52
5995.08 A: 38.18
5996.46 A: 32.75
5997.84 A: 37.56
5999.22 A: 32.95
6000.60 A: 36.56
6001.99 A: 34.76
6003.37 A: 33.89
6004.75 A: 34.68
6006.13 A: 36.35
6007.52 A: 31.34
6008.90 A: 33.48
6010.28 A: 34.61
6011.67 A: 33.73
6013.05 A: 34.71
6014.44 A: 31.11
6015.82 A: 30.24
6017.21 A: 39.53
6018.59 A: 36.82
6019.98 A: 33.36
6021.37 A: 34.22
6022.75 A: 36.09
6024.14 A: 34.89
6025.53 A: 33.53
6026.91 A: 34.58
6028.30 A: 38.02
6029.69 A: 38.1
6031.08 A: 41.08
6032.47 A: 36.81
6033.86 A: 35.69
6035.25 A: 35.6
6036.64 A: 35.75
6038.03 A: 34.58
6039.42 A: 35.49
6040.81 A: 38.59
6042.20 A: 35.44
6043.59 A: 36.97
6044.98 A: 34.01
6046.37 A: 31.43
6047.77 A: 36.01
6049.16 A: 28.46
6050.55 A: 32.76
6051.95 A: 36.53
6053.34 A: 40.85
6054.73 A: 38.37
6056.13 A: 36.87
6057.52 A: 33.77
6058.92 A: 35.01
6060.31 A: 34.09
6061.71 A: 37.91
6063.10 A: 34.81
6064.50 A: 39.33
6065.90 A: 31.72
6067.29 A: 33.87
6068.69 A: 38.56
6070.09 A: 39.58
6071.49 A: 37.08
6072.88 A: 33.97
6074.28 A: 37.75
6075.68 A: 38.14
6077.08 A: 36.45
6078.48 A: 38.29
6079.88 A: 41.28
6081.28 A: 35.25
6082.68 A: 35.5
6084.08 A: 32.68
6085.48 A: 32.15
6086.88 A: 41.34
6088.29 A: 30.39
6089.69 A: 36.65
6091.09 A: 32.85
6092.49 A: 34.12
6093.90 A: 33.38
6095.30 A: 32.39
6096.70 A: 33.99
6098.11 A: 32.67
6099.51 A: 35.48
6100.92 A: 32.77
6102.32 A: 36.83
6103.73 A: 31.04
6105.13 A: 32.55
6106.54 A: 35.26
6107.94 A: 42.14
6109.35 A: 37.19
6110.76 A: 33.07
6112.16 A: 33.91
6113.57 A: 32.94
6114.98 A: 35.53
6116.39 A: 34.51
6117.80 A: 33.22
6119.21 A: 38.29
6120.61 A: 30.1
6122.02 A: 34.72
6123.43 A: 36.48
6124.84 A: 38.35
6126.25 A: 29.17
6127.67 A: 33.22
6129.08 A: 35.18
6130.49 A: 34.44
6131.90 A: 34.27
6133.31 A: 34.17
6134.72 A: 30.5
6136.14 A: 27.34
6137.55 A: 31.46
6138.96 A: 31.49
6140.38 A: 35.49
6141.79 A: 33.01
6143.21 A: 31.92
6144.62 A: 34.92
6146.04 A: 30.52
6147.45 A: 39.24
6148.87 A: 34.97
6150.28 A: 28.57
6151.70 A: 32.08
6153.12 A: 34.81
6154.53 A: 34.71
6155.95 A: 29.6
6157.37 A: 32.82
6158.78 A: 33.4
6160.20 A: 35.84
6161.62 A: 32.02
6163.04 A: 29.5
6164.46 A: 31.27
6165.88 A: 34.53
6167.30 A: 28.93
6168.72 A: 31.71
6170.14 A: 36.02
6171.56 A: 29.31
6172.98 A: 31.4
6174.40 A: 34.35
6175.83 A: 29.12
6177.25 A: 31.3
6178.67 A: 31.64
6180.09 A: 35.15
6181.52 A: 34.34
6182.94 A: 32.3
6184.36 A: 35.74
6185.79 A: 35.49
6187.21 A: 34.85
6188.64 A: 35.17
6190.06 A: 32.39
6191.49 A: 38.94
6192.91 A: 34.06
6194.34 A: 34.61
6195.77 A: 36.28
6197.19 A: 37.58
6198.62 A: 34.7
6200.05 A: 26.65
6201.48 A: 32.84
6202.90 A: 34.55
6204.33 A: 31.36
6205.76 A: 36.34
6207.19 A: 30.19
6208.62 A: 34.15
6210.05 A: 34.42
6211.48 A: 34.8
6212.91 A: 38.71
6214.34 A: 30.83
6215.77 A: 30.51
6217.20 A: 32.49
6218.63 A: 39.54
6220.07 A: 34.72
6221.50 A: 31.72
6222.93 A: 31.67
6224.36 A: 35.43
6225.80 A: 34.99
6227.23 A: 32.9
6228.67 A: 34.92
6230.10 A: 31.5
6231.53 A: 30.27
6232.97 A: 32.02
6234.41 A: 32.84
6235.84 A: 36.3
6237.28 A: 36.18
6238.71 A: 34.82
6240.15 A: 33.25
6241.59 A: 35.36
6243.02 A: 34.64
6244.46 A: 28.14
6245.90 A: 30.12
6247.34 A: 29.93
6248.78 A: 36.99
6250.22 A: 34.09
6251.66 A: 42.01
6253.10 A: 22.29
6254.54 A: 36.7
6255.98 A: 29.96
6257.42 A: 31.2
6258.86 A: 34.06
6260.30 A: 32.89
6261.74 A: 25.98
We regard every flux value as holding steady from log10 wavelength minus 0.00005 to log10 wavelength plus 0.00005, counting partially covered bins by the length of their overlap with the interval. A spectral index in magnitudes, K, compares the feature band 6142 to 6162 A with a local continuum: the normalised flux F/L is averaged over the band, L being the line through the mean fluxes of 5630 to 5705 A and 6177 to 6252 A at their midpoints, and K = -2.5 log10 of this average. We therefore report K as 0.03 mag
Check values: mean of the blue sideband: 37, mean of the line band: 33.3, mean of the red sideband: 33.9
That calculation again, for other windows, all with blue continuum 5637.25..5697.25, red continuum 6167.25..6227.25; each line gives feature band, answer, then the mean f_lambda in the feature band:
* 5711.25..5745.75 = -0.02 mag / 37.2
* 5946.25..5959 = 0.05 mag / 33.4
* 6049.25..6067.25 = -0.04 mag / 35.7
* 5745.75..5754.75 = -0.04 mag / 37.6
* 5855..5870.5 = -0.01 mag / 36.1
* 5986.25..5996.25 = 0.02 mag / 34.3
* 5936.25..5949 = 0.05 mag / 33.5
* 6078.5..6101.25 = -0.01 mag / 34.7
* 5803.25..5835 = -0.02 mag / 36.4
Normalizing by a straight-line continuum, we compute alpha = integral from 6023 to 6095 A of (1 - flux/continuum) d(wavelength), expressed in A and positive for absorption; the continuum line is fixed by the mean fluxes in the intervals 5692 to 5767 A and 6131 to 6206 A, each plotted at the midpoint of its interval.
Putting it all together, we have -3.6 A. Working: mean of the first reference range 36.9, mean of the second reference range 33.1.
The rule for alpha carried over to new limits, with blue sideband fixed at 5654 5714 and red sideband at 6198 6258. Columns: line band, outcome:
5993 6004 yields -0.26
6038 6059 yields -0.65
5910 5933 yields -0.70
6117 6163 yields 0.68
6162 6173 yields 0.65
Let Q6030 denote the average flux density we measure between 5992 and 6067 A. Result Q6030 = 35.3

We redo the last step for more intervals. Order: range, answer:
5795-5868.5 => 36.2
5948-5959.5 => 33.5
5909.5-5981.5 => 34.8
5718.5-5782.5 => 36.9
